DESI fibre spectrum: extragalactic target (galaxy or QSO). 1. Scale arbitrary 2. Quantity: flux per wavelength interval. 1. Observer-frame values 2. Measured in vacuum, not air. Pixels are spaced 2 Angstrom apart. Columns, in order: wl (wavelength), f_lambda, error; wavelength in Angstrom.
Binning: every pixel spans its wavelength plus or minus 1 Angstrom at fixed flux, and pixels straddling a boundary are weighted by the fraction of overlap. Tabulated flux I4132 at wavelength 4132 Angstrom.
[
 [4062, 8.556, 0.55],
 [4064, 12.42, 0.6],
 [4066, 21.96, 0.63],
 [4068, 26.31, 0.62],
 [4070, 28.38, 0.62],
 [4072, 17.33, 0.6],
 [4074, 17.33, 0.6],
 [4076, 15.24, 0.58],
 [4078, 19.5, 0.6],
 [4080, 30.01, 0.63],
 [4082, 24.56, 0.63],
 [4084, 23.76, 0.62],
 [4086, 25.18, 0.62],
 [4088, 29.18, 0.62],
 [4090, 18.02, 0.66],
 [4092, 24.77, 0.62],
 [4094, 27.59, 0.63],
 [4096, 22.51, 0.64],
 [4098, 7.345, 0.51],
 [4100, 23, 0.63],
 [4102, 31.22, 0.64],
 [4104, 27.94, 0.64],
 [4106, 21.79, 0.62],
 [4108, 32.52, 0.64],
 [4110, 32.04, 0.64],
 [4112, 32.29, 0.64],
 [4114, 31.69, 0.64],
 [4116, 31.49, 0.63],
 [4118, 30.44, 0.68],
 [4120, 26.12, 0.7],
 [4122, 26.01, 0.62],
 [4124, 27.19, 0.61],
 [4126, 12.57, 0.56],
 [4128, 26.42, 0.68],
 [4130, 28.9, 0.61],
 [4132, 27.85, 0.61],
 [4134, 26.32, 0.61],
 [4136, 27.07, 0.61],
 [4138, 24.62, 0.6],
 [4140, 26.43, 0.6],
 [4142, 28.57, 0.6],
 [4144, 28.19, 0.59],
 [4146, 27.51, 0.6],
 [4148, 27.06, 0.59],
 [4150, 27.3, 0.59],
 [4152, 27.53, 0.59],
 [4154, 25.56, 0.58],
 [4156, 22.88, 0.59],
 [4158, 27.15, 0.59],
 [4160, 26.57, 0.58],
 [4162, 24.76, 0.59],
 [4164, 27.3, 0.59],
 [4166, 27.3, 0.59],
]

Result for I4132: 27.85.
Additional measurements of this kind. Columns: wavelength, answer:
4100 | 23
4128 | 26.42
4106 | 21.79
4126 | 12.57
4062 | 8.556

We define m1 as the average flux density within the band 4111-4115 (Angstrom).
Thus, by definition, 32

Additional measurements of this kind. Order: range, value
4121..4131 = 24.2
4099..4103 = 27.1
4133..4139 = 26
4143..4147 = 27.9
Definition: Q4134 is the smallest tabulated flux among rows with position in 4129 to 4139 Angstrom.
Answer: 24.62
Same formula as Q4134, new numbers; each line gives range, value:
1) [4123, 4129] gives 12.57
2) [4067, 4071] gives 26.31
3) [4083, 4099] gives 7.345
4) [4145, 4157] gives 22.88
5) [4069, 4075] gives 17.33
